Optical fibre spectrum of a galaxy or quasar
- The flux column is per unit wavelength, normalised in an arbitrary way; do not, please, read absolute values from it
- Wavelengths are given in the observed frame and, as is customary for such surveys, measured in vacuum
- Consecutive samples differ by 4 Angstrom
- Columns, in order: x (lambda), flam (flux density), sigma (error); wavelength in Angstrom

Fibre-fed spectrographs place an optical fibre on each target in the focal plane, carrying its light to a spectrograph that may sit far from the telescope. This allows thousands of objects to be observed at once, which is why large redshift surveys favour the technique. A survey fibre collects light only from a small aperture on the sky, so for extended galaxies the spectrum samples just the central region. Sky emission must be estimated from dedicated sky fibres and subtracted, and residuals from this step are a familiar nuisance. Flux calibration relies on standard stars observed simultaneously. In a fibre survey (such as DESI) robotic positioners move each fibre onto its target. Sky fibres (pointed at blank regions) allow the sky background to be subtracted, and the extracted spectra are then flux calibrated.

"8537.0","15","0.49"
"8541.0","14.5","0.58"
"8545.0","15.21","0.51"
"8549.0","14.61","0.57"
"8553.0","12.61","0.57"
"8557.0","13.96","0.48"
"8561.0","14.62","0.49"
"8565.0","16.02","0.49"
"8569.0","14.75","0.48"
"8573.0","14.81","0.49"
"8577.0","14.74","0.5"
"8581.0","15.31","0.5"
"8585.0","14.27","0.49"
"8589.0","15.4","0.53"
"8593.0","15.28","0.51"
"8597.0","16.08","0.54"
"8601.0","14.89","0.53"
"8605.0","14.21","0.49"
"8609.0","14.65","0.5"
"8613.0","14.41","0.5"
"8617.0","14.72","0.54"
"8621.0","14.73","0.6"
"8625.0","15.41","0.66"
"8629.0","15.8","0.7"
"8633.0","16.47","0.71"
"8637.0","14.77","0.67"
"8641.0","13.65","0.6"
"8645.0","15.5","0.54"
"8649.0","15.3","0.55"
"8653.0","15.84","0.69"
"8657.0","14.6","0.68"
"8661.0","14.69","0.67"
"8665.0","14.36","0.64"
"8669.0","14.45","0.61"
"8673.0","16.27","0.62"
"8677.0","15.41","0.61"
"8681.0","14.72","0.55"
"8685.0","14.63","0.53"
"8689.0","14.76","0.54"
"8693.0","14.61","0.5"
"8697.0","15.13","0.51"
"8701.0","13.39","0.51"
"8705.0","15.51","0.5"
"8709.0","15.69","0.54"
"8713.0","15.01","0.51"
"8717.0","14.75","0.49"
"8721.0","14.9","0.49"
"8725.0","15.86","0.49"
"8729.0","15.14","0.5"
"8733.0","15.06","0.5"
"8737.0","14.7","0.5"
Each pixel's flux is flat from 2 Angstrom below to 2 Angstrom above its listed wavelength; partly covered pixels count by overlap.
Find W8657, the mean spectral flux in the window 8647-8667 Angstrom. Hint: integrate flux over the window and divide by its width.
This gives 15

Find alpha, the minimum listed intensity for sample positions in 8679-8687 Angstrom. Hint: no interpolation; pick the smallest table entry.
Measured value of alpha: 14.63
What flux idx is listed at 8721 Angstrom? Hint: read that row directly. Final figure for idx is 14.9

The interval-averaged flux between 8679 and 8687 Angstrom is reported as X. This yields 14.7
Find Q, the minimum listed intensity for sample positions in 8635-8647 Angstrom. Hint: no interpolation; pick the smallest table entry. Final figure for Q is 13.65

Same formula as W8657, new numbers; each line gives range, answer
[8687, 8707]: 14.7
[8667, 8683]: 15.2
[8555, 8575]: 14.8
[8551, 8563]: 13.7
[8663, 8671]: 14.4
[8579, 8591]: 15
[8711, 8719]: 14.9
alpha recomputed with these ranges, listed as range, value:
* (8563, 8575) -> 14.75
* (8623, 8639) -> 14.77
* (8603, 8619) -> 14.21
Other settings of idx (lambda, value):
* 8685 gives 14.63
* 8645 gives 15.5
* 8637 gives 14.77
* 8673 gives 16.27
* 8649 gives 15.3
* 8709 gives 15.69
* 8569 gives 14.75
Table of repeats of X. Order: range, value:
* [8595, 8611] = 15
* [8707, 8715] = 15.3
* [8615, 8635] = 15.4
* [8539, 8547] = 14.9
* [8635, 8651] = 14.8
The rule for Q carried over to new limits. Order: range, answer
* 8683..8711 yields 13.39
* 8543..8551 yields 14.61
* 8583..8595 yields 14.27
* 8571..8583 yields 14.74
